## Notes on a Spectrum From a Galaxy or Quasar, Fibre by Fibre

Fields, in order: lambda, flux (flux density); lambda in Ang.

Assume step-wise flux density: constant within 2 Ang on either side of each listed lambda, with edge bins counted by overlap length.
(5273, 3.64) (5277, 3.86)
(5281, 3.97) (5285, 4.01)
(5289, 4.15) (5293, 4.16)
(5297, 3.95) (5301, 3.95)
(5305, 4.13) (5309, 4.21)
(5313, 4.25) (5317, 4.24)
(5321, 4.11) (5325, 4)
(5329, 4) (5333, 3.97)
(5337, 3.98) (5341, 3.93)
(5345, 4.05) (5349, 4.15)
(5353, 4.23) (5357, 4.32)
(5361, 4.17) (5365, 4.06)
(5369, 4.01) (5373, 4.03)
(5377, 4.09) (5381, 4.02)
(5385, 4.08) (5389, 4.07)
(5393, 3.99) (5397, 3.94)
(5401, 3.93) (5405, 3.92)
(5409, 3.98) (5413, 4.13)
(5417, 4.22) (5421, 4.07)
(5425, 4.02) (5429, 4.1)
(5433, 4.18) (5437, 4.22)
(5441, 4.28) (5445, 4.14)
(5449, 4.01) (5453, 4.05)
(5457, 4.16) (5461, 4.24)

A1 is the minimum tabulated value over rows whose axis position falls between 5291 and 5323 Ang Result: 3.95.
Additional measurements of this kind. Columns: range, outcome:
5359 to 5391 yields 4.01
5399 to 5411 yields 3.92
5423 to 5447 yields 4.02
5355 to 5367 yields 4.06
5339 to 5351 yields 3.93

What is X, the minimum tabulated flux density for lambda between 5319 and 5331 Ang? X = 4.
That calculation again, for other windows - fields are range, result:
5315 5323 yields 4.11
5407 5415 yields 3.98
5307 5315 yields 4.21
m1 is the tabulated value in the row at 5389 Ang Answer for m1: 4.07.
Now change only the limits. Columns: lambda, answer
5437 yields 4.22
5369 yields 4.01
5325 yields 4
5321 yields 4.11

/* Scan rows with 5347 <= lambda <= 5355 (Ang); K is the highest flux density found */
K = 4.23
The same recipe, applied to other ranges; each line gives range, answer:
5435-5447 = 4.28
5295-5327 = 4.25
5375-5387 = 4.09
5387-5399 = 4.07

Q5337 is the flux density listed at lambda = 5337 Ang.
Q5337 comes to 3.98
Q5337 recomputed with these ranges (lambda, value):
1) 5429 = 4.1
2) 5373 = 4.03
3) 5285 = 4.01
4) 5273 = 3.64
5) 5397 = 3.94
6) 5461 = 4.24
